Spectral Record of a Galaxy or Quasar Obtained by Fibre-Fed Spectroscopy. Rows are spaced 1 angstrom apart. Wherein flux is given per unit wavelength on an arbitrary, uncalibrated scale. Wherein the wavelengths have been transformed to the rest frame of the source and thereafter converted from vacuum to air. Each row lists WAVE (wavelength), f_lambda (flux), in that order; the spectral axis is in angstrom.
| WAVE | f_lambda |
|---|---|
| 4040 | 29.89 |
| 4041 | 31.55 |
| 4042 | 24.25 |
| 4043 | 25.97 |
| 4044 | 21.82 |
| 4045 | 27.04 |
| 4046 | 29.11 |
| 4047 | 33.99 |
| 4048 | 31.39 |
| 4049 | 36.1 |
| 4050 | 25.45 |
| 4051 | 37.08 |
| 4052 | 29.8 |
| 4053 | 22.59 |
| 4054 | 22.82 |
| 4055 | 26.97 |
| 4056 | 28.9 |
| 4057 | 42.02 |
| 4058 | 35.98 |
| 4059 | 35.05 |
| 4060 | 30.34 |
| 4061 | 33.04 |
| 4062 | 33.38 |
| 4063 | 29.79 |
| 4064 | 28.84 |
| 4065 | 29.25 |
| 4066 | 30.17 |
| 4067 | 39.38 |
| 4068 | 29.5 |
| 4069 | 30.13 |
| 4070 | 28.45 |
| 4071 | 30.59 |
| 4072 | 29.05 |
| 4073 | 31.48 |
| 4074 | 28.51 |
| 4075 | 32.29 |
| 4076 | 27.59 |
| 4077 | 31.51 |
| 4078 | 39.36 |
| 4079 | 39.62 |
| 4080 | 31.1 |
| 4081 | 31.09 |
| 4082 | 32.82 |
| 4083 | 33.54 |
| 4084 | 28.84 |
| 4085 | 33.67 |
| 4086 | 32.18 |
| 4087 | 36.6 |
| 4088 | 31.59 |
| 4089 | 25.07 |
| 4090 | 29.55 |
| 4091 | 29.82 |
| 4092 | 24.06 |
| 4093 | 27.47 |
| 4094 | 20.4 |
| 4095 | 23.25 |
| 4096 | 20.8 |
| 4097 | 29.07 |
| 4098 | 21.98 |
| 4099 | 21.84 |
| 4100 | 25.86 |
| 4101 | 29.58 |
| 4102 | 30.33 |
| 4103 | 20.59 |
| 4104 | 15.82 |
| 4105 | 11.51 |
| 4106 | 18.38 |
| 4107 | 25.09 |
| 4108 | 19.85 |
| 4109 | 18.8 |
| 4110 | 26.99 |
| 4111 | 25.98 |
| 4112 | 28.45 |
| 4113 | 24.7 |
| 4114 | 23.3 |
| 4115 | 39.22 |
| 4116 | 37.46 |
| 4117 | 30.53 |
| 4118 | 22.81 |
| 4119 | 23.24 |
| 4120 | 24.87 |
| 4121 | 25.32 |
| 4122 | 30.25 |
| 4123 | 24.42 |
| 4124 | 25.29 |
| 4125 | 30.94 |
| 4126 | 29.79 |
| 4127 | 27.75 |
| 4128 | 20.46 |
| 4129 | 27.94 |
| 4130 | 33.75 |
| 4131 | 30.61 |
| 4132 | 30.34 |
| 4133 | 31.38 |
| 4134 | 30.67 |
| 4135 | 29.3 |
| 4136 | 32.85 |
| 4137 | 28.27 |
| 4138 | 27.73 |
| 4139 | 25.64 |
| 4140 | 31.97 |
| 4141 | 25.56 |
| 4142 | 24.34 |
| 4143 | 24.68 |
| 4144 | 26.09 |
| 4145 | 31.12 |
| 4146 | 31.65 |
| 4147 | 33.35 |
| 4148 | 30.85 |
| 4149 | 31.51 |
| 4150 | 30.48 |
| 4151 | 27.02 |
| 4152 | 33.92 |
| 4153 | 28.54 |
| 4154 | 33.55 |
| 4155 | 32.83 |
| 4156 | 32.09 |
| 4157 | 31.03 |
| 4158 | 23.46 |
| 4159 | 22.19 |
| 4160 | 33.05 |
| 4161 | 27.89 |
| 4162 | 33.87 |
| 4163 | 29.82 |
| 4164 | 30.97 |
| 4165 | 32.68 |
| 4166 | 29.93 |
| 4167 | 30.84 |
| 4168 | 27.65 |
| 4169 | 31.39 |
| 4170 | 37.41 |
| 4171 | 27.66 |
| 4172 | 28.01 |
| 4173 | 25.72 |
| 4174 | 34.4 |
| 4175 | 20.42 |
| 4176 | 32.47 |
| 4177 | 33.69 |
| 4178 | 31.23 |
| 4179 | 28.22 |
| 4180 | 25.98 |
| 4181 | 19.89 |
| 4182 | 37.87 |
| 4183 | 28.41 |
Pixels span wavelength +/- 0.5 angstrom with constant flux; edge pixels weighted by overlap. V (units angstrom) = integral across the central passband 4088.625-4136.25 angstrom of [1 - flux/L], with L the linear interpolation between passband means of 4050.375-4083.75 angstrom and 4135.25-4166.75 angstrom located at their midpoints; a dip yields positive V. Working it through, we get 6.7 angstrom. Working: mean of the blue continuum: 31.5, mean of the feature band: 26.2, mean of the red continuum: 29.6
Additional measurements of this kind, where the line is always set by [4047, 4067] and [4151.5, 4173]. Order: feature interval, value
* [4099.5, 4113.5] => 3.6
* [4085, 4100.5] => 2.0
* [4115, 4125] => 0.9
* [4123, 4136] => 0.7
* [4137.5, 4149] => 0.7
